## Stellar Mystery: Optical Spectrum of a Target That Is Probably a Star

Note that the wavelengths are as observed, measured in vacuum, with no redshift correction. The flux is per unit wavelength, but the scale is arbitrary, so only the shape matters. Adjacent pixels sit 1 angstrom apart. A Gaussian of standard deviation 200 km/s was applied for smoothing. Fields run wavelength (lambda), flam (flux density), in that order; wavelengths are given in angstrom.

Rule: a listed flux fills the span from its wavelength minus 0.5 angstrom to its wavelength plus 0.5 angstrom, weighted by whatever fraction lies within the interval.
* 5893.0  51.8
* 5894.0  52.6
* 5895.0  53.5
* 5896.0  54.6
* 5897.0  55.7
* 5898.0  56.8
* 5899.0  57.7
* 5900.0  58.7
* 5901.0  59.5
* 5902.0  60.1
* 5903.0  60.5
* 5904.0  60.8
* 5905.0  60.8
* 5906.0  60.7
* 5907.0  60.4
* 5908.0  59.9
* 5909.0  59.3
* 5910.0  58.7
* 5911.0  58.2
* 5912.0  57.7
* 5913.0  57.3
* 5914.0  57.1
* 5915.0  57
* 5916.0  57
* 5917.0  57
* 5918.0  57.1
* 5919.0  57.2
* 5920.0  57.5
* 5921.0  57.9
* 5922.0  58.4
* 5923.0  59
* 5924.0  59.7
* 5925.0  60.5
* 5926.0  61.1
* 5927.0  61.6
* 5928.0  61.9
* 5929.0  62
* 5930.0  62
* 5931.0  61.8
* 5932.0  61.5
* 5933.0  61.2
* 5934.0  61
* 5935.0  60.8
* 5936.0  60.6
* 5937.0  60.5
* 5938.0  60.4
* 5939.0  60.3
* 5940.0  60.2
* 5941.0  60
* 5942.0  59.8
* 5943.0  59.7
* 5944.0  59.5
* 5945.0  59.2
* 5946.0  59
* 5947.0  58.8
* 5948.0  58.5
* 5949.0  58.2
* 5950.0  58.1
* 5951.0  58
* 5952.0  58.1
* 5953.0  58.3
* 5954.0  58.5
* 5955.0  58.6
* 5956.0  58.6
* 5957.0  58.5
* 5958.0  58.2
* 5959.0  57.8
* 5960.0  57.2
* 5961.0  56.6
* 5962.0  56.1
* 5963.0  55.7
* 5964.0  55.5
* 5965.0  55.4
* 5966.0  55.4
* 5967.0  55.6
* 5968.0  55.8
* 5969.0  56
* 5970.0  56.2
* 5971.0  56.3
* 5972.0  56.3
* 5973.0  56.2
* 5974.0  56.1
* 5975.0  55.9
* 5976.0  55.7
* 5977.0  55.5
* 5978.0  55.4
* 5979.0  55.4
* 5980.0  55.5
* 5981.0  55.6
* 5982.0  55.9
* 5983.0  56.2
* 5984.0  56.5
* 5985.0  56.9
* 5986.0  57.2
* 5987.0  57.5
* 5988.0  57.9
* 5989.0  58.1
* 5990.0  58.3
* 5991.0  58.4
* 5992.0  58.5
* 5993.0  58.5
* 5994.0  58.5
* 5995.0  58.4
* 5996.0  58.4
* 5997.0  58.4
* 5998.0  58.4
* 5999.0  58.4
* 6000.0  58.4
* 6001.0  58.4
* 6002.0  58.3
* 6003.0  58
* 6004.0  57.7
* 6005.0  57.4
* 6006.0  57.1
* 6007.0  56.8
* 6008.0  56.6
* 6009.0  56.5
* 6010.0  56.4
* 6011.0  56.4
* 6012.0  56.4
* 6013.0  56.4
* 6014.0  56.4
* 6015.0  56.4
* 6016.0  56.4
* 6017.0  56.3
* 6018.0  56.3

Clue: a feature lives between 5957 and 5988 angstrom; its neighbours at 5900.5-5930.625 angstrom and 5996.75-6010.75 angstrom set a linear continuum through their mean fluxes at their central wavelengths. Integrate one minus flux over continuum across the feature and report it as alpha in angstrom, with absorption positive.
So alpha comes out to 1.0 angstrom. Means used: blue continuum 59.3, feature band 56.3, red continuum 57.6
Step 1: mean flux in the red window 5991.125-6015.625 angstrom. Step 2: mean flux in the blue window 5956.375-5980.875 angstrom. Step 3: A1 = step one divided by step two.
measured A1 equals 1.02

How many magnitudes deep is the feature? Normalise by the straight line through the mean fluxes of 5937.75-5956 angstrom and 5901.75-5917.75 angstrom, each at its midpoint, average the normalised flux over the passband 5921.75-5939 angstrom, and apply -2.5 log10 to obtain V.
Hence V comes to -0.03 mag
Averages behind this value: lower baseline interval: 58.9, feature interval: 60.8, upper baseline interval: 59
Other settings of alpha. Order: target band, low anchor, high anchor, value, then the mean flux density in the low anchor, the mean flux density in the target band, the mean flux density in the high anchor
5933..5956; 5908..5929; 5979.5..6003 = -0.4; 58.7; 59.4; 57.7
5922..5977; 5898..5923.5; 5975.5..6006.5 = -0.5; 58.6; 58.6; 57.4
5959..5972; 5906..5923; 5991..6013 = 0.4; 58.1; 56.1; 57.7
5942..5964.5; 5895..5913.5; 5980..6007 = 0.0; 58.6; 58.1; 57.7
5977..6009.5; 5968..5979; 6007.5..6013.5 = -0.7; 55.9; 57.4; 56.4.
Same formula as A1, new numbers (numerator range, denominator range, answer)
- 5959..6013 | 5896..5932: 0.96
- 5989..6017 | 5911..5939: 0.97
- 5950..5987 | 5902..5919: 0.96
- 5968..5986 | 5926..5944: 0.92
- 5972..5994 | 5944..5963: 0.98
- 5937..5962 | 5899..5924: 1.00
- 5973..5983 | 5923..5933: 0.91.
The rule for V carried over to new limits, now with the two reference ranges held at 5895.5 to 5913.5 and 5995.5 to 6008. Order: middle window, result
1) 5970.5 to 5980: 0.044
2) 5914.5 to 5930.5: -0.011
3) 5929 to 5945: -0.039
